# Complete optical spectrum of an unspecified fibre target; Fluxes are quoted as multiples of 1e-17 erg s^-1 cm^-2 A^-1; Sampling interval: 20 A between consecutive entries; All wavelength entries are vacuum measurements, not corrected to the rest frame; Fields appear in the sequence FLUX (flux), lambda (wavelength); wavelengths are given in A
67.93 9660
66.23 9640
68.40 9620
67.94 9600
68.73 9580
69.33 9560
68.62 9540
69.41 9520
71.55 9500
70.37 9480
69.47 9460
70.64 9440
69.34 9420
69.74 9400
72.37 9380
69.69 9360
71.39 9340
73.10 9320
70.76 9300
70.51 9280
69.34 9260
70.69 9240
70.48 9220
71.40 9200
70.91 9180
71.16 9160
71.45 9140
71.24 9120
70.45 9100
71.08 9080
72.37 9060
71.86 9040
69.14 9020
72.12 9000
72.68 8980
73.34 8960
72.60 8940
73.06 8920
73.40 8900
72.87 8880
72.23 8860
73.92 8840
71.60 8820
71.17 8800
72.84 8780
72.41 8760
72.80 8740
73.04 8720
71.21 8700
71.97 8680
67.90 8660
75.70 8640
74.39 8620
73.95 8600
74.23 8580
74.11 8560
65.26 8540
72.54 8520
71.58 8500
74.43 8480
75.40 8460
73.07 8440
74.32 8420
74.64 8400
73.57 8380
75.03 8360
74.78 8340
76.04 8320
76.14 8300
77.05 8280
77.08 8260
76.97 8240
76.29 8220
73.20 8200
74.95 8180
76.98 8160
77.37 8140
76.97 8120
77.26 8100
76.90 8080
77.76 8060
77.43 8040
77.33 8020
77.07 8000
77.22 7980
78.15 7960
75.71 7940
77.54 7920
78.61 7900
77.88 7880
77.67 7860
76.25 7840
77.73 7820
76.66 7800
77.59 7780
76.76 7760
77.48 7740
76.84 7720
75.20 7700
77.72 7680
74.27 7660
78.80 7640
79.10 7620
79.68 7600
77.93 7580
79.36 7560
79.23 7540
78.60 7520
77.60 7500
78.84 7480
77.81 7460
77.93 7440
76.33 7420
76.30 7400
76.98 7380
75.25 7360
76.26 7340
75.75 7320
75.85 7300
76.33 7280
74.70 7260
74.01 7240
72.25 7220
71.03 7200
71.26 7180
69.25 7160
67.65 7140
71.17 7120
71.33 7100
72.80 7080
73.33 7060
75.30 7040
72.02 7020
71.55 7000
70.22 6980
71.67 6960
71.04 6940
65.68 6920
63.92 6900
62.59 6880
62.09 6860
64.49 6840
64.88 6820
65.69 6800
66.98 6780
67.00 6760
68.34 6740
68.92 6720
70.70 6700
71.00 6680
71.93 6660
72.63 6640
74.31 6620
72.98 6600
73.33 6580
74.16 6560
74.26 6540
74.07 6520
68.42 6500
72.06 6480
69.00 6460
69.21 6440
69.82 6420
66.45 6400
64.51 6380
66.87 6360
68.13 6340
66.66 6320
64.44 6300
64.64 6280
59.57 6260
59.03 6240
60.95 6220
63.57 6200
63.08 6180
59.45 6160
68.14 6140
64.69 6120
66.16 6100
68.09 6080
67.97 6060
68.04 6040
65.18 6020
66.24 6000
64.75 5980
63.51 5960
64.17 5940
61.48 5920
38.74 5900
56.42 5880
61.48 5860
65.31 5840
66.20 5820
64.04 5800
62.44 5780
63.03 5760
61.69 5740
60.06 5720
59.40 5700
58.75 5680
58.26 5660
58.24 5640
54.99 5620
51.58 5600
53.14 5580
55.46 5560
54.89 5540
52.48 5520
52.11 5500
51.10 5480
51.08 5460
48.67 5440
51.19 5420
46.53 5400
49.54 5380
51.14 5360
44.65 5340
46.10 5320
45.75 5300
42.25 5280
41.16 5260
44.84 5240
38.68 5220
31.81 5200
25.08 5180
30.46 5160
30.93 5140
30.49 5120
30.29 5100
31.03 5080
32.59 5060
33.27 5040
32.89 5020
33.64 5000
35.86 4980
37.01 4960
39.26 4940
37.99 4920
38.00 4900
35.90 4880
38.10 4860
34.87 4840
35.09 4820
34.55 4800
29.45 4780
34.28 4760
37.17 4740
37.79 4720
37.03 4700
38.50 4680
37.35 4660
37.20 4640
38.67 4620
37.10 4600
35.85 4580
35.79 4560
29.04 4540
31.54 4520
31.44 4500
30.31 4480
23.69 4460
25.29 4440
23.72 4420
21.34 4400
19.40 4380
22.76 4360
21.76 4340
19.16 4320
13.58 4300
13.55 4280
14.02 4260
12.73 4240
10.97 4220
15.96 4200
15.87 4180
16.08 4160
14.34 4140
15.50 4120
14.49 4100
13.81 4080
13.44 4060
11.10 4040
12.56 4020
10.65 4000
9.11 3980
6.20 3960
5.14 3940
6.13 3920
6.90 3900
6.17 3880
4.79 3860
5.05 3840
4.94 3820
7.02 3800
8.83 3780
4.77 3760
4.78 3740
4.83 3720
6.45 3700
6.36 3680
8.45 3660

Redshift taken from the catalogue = 0.000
